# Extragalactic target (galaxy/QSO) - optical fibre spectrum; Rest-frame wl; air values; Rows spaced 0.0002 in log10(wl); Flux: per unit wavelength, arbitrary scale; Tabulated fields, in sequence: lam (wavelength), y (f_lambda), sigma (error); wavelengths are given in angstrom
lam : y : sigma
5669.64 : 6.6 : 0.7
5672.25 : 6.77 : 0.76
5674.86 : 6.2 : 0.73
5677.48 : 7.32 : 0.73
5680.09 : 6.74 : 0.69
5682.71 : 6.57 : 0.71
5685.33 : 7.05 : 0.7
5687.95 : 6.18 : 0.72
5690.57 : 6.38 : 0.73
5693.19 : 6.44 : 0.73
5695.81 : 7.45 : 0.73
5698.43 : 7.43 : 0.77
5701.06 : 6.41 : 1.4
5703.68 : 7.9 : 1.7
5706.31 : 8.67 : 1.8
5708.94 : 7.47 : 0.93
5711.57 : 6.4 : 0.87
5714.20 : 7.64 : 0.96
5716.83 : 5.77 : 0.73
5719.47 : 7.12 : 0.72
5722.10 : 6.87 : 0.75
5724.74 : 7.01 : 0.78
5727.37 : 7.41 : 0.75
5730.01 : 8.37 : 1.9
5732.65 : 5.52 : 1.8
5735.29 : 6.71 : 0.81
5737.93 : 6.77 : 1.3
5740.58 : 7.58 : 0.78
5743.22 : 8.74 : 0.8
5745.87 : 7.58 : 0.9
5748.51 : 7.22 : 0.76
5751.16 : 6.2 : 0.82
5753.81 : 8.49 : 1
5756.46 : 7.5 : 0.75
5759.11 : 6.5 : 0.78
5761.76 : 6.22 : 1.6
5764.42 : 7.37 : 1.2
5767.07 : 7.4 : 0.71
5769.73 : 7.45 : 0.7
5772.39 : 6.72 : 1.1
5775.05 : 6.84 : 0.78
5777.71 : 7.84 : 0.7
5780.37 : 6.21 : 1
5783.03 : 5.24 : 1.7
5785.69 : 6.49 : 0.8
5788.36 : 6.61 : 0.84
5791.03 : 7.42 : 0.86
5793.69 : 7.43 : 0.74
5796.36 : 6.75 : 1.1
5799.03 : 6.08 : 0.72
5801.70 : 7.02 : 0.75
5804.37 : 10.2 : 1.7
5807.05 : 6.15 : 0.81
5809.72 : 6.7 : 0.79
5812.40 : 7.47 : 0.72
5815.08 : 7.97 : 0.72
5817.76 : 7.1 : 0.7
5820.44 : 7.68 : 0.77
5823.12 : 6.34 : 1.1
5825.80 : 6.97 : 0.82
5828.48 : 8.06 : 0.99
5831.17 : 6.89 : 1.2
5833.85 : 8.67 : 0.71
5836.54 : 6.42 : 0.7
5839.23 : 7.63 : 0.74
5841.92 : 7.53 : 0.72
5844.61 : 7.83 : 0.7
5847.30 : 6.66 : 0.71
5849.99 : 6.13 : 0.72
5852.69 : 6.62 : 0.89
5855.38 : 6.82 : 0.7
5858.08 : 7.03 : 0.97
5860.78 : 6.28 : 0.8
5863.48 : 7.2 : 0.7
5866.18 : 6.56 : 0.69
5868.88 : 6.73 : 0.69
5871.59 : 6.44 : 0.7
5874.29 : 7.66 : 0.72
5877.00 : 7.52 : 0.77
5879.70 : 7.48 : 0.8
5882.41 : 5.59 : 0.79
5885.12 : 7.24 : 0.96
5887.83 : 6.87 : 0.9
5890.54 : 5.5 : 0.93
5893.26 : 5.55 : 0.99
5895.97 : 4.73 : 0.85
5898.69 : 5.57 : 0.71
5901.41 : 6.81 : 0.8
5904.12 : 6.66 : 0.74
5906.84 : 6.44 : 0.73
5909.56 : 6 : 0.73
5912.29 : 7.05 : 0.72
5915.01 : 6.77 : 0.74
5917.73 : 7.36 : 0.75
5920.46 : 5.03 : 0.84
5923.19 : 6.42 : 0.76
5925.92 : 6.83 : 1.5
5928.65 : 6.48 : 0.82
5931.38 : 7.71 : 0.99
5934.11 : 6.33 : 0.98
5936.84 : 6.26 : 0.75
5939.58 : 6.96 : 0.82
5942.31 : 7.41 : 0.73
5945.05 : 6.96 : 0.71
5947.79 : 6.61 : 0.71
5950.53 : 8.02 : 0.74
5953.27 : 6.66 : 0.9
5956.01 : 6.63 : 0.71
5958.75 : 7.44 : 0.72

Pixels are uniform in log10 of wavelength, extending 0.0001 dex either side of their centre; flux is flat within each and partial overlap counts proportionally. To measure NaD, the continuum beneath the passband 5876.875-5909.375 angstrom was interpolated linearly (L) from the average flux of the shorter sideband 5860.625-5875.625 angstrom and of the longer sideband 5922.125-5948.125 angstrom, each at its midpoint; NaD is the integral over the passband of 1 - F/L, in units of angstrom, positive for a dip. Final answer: 2.68 angstrom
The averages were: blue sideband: 6.85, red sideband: 6.81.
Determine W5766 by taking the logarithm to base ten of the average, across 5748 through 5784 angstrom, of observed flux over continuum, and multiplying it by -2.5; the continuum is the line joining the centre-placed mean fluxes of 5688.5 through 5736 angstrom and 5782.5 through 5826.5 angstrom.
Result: 0.02 mag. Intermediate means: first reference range 7.04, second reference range 7.07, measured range 6.95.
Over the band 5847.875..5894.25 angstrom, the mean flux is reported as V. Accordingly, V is 6.67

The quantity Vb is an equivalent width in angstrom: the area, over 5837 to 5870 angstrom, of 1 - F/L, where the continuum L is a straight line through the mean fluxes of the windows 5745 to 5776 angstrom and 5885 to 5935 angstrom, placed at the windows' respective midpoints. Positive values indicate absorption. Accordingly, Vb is -1.3 angstrom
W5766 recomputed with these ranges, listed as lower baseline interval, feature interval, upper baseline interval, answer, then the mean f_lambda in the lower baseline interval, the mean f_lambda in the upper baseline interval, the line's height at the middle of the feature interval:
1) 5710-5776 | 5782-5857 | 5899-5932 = -0.04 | 7.1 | 6.57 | 6.86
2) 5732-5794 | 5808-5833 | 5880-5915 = -0.09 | 7.01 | 6.23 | 6.68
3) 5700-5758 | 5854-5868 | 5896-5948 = 0.00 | 7.24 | 6.57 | 6.78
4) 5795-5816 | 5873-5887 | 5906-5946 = -0.03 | 7.28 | 6.67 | 6.9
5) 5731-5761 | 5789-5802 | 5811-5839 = 0.06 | 7.16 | 7.37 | 7.29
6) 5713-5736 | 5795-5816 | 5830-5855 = -0.03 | 6.94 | 7.14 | 7.08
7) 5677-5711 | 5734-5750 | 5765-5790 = -0.08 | 7.06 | 6.78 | 6.9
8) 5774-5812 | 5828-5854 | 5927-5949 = -0.05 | 6.94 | 6.84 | 6.91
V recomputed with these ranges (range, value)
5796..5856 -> 7.22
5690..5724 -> 7.09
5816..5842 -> 7.33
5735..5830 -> 7.14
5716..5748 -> 7.14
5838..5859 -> 7.03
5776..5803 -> 6.71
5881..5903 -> 5.99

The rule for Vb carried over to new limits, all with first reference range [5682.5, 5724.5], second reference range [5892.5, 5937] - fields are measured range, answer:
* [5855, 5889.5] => -2.0 angstrom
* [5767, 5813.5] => -1.7 angstrom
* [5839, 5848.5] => -1.2 angstrom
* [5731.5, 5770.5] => -1.7 angstrom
